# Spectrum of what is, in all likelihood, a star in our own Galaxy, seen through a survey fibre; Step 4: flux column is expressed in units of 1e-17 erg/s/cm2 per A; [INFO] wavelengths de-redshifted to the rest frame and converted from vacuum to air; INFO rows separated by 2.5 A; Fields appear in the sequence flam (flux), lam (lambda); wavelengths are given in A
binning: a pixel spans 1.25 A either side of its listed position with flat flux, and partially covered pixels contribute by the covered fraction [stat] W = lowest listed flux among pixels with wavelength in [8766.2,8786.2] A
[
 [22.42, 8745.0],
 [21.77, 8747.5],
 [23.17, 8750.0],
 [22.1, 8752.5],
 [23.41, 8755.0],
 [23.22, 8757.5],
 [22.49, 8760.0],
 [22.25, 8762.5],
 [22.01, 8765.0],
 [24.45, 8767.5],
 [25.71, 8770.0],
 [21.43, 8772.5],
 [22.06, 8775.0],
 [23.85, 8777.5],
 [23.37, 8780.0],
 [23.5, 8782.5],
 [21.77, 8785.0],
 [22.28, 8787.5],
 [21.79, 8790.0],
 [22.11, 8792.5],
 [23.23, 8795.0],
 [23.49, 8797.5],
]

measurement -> 21.43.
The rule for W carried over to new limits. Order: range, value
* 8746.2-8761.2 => 21.77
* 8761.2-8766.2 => 22.01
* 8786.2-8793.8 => 21.79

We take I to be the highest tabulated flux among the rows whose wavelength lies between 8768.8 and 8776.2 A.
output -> 25.71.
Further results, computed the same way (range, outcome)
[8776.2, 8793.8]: 23.85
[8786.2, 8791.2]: 22.28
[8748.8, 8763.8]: 23.41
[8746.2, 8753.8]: 23.17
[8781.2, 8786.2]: 23.5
